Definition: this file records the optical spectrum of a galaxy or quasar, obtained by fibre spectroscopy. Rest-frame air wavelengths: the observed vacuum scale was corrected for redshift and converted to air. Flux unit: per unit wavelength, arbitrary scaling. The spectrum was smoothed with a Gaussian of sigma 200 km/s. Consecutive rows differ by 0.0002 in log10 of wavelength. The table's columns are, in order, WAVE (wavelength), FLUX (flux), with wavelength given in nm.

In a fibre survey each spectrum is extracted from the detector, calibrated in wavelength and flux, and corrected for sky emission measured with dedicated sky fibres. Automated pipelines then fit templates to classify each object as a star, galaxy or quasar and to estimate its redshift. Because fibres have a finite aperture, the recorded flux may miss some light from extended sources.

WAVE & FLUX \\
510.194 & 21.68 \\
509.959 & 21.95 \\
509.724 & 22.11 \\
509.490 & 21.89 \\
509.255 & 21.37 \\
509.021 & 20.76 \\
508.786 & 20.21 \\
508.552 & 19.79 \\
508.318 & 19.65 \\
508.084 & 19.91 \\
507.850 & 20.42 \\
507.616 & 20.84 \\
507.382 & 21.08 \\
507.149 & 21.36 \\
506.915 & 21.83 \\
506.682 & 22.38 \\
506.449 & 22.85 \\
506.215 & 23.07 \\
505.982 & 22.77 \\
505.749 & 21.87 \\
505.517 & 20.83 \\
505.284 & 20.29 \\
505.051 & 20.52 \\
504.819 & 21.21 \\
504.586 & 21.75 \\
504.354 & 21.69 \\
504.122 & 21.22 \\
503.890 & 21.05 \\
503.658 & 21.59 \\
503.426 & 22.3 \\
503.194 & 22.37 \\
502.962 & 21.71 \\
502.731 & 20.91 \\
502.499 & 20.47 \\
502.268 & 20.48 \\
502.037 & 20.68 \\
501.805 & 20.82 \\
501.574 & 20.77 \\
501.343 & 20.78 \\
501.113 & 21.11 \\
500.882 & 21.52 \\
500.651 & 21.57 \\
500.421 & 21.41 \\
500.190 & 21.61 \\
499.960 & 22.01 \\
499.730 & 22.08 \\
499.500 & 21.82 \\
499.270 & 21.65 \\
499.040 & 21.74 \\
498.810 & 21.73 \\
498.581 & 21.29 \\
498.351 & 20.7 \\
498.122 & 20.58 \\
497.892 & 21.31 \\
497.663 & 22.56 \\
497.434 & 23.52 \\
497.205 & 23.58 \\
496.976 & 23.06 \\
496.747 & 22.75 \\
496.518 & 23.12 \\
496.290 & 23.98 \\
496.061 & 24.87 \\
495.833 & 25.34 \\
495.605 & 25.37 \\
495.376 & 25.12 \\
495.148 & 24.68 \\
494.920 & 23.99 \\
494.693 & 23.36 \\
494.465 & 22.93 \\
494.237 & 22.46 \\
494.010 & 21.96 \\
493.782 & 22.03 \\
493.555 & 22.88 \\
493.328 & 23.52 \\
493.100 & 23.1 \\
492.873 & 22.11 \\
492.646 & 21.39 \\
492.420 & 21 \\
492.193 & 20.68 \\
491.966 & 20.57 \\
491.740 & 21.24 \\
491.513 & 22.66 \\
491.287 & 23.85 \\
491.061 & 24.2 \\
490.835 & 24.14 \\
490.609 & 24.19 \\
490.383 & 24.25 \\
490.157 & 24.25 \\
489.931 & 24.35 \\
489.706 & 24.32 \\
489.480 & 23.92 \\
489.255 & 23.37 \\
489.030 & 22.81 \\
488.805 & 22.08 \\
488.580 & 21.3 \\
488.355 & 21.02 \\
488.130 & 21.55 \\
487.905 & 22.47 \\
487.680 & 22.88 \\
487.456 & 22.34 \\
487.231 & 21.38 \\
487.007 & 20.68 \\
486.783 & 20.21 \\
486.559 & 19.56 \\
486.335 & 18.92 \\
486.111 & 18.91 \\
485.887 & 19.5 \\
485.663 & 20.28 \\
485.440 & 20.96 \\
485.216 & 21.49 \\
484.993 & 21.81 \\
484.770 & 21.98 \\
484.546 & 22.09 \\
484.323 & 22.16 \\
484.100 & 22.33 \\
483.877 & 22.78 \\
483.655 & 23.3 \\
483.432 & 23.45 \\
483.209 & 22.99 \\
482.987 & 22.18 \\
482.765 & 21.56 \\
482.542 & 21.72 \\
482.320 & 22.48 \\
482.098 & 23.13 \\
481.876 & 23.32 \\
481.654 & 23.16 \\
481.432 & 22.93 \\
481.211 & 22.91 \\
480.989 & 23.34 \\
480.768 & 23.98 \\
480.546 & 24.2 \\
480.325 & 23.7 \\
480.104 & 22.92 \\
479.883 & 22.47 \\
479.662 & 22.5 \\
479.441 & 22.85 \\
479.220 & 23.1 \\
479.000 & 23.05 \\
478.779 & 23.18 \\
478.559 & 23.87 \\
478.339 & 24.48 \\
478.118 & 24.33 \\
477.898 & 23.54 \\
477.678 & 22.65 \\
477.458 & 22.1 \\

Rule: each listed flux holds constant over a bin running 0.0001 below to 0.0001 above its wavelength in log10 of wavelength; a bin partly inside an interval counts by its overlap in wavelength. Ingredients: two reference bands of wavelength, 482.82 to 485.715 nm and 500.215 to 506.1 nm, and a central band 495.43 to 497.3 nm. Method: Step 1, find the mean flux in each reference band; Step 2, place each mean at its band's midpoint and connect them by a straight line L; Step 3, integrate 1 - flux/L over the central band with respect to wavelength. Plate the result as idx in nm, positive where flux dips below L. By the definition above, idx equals -0.21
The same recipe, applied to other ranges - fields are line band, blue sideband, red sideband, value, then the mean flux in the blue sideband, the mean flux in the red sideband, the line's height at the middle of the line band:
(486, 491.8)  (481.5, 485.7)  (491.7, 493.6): -0.089 nm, 22.3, 21.8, 22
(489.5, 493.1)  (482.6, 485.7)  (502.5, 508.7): -0.172 nm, 22.1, 21.3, 21.9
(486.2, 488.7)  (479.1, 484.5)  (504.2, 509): 0.155 nm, 22.9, 21.2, 22.5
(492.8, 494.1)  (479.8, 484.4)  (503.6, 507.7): -0.021 nm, 22.9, 21.6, 22.3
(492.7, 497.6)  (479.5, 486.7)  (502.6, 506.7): -0.358 nm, 22.1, 21.7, 21.9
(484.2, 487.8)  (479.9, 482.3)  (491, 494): 0.295 nm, 23.3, 22.2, 22.8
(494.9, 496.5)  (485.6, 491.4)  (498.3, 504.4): -0.219 nm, 22.2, 21.4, 21.7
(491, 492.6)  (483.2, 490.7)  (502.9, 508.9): -0.005 nm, 22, 21.3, 21.9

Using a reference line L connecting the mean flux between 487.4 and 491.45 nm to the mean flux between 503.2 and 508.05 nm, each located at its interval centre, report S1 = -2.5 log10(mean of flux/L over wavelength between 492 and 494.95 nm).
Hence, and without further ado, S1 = 0.022 mag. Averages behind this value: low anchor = 23.2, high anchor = 21.5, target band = 22.3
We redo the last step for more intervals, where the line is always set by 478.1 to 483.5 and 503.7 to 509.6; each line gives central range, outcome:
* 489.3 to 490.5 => -0.08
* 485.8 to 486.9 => 0.17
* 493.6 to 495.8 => -0.07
